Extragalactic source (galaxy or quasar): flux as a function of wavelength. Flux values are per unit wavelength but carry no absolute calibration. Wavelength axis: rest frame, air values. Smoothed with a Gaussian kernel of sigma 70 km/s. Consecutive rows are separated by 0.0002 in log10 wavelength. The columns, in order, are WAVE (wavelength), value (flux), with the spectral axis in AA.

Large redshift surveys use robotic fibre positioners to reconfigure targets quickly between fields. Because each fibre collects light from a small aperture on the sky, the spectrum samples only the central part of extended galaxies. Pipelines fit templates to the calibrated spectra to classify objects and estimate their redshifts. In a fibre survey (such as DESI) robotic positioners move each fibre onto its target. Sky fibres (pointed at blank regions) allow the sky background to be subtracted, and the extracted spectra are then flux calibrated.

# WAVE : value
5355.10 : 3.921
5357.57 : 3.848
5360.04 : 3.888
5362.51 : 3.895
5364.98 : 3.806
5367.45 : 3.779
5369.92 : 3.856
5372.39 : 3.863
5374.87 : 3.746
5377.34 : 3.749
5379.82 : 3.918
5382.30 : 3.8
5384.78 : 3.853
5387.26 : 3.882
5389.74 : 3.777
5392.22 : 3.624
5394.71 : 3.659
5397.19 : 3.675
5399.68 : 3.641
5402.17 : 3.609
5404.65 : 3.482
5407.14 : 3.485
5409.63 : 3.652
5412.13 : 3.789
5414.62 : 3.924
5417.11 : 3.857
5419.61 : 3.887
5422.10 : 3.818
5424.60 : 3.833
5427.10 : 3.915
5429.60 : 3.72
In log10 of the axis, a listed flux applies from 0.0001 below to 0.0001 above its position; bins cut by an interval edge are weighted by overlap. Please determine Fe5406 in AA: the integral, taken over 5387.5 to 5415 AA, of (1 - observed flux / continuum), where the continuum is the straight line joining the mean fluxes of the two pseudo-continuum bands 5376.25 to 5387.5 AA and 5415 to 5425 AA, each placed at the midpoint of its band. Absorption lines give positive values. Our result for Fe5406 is 1.30 AA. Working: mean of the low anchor 3.84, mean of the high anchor 3.86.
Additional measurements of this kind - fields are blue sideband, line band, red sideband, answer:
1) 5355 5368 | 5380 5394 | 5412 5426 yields 0.2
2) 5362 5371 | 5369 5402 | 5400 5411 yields -0.6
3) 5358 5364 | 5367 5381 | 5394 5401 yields -0.1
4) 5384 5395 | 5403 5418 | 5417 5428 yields 0.5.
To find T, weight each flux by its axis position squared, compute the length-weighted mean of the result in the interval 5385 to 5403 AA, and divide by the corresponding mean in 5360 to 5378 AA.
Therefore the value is 1.0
